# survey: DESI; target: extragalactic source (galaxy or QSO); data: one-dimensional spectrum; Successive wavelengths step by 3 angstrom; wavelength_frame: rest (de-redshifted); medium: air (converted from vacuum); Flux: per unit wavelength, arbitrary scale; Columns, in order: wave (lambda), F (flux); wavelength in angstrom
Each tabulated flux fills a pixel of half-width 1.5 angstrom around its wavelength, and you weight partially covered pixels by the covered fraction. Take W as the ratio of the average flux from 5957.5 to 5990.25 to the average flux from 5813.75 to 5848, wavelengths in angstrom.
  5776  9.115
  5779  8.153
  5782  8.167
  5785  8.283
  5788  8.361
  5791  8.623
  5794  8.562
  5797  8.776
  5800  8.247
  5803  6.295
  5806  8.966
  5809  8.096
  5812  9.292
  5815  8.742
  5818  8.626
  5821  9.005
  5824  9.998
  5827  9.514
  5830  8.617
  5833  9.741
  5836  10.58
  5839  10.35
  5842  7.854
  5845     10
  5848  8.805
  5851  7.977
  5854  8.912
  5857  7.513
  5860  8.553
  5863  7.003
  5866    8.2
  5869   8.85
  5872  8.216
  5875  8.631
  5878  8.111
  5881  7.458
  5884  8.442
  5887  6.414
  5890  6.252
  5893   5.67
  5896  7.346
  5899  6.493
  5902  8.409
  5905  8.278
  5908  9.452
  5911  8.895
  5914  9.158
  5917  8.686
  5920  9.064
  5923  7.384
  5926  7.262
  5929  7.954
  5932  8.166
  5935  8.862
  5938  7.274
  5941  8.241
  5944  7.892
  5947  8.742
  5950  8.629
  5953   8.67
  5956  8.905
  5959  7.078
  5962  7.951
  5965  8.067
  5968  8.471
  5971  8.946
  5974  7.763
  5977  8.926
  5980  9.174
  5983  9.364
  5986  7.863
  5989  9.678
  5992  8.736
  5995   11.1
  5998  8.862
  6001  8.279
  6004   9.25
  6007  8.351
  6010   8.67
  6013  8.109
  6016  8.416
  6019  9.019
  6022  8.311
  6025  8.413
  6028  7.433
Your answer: 0.91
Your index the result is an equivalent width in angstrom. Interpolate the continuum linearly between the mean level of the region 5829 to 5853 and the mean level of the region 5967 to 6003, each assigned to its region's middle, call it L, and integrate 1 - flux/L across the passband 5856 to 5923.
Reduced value 8.74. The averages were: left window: 9.25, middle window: 7.95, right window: 8.94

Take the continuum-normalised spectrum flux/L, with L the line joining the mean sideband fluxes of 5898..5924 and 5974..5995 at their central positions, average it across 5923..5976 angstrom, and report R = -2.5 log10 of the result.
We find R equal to 0.08 mag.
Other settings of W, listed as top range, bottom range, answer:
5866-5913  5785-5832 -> 0.90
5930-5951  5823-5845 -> 0.86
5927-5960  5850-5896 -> 1.06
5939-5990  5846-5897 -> 1.08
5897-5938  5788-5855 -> 0.93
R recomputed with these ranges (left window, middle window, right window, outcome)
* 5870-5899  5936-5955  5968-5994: 0.00 mag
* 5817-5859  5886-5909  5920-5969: 0.18 mag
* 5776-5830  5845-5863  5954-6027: 0.03 mag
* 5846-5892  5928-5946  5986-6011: 0.06 mag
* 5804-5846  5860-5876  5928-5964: 0.08 mag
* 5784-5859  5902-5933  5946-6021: 0.04 mag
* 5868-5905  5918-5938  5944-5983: 0.00 mag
